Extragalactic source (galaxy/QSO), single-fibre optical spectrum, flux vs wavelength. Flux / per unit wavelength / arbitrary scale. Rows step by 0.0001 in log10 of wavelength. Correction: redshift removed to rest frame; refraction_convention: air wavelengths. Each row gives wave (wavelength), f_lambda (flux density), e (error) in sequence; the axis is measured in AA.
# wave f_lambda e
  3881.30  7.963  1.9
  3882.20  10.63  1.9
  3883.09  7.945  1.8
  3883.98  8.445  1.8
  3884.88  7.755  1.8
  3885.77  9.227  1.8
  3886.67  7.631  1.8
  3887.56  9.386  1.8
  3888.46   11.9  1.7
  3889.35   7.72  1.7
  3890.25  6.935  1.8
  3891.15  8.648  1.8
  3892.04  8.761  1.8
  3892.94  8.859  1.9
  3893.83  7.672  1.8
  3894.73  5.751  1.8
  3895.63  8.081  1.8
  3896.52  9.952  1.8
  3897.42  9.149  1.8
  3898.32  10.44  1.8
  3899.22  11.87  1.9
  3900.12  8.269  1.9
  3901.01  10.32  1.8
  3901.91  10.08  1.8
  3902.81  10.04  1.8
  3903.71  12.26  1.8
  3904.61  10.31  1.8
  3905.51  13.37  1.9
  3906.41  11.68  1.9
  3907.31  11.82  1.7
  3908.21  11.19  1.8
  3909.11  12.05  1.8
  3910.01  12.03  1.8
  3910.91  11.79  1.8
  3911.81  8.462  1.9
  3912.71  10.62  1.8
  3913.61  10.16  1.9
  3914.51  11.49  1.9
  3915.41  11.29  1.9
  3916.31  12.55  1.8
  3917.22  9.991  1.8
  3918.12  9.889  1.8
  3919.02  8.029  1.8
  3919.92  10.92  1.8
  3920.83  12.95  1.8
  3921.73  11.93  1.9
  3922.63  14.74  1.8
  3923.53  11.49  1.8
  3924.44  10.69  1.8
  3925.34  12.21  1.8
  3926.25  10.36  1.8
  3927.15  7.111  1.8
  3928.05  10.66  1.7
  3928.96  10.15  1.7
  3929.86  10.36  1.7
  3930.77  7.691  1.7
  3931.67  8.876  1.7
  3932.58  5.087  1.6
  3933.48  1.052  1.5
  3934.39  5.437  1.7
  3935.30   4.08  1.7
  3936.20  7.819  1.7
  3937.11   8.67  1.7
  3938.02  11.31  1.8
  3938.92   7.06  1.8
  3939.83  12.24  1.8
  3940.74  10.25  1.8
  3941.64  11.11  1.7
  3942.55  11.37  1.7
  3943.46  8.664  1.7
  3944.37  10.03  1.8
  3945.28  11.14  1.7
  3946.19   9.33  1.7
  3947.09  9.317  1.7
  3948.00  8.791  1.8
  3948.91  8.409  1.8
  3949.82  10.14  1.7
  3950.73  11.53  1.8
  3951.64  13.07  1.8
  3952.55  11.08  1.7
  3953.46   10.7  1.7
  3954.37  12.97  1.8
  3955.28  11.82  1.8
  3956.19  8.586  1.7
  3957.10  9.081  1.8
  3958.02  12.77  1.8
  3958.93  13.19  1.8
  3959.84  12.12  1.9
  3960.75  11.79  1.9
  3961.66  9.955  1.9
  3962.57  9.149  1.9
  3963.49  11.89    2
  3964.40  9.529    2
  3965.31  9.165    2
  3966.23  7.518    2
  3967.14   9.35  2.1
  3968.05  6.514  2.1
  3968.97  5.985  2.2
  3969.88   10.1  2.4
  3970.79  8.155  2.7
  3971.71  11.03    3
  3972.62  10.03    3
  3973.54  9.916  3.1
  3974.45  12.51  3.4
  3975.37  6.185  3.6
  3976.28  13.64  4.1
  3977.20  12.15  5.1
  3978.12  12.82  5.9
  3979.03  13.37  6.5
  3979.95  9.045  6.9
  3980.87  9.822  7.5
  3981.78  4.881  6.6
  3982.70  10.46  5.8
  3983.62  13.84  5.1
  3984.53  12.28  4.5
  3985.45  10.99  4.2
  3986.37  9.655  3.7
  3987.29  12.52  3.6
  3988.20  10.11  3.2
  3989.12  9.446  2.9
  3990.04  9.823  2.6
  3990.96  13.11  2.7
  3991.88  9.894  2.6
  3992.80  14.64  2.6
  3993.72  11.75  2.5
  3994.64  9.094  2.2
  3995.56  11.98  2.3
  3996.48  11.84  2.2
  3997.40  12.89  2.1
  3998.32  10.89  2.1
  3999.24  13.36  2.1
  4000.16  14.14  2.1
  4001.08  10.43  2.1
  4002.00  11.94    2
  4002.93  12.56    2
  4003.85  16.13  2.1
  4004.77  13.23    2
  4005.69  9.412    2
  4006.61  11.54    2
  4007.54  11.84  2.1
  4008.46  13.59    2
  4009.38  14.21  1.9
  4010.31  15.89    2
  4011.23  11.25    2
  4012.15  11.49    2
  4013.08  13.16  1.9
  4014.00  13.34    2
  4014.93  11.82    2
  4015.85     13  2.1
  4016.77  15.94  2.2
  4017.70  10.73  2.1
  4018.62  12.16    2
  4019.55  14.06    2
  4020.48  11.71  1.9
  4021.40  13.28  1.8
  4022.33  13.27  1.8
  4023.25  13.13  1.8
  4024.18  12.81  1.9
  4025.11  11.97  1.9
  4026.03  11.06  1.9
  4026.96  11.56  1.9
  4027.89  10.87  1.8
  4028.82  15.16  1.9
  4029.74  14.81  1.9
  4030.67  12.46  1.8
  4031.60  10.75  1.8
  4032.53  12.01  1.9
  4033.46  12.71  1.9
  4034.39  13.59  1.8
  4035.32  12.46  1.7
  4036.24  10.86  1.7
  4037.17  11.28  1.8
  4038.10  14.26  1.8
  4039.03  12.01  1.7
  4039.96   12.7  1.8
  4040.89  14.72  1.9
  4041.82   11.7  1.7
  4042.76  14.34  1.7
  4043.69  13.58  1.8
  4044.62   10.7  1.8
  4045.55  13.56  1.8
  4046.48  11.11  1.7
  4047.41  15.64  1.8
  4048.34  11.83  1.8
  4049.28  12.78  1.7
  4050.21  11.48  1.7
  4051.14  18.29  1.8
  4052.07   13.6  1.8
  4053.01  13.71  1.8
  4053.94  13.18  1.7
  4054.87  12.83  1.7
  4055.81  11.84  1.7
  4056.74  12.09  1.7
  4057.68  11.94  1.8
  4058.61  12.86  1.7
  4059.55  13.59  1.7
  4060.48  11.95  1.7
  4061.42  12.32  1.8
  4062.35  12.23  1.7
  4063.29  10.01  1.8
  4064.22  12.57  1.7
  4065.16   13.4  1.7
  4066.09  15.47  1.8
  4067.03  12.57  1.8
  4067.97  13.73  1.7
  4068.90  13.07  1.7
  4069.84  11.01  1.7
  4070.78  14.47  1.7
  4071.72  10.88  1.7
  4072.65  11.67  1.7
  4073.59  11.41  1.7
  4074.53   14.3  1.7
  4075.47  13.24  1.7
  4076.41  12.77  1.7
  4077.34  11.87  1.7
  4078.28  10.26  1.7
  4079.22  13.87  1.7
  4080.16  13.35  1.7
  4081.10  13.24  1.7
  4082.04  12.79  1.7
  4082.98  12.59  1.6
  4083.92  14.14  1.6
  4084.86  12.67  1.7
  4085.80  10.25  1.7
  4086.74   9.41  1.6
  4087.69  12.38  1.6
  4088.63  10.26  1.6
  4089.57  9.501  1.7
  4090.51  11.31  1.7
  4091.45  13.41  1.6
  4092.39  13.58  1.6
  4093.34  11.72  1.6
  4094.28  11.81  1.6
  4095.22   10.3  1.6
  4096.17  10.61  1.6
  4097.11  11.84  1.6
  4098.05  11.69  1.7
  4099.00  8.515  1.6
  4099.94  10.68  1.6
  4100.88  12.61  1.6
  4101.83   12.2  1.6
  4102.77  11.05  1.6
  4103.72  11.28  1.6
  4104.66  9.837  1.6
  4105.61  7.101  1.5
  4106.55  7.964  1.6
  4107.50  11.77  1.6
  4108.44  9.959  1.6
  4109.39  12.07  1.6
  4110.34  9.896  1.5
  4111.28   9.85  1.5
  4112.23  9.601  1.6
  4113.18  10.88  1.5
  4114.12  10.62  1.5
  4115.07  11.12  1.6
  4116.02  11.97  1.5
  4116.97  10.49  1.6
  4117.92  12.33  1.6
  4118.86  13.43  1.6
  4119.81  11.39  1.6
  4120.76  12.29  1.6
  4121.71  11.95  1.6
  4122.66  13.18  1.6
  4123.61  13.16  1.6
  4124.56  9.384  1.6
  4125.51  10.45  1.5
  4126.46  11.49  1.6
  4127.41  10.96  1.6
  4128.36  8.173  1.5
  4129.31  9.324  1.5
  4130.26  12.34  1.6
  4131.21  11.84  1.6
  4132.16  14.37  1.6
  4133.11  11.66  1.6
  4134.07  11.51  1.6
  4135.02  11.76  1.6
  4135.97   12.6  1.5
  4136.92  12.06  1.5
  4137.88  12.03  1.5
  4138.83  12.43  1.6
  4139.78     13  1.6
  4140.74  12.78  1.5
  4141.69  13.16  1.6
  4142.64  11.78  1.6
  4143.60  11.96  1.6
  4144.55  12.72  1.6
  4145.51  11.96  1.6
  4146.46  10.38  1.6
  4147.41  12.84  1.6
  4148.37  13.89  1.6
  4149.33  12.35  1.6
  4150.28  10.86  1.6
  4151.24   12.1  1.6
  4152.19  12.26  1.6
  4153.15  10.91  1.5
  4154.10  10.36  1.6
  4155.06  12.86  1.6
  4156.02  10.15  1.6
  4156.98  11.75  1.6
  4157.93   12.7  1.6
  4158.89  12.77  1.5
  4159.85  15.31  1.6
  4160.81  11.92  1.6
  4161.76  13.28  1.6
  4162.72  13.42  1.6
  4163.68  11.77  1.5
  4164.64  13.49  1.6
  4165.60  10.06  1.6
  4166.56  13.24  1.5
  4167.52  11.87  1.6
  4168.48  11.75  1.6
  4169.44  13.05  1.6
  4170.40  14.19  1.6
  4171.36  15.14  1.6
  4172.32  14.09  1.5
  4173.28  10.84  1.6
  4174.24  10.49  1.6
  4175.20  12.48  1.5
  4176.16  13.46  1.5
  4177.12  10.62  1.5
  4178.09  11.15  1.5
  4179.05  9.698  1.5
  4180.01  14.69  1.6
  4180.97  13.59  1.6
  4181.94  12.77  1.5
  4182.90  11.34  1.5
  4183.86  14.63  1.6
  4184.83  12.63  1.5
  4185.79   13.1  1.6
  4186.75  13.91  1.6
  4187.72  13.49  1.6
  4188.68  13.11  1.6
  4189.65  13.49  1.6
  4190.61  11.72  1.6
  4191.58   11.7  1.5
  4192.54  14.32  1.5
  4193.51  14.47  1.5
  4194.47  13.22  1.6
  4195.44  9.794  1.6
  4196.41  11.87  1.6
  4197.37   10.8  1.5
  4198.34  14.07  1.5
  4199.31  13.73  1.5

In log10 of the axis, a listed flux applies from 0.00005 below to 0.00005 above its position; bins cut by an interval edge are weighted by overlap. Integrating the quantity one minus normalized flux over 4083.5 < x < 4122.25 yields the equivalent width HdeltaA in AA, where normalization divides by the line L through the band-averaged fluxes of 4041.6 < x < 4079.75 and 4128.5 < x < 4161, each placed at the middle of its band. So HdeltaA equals 4.1 AA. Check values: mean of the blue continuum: 12.8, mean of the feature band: 11.1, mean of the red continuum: 12.1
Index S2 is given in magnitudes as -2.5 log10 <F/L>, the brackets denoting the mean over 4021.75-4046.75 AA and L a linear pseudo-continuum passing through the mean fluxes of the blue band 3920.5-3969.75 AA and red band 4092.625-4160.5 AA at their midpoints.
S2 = -0.18 mag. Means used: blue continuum 9.78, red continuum 11.5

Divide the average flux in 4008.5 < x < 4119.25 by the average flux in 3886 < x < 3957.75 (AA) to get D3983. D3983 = 1.24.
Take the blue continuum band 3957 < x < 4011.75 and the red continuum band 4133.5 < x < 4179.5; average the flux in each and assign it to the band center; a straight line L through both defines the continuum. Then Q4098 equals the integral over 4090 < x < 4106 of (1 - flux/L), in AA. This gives 0.9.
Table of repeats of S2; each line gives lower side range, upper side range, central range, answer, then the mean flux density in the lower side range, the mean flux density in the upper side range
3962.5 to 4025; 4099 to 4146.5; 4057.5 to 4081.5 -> -0.11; 11.5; 11.4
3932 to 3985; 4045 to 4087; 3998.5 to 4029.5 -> -0.13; 9.82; 12.7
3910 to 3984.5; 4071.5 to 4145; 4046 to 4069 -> -0.17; 10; 11.6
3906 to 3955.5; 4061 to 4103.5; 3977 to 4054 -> -0.11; 10.1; 12.1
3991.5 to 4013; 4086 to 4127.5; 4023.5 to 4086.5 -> -0.09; 12.4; 11.1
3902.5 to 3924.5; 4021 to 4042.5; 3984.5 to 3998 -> 0.08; 11.3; 12.6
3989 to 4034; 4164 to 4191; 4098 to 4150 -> 0.11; 12.4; 12.6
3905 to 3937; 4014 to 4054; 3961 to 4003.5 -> 0.09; 9.98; 12.9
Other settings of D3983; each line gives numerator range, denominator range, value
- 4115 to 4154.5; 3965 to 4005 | 1.09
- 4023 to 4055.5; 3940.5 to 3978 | 1.25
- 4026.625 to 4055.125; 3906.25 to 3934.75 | 1.27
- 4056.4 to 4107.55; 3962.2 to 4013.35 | 1.07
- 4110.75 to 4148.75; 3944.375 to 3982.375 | 1.15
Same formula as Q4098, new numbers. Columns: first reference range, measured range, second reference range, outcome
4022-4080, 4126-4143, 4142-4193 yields 0.9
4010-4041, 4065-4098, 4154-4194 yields 1.1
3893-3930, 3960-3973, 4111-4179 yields 1.8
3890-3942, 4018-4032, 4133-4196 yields -2.1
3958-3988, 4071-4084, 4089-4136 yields -1.9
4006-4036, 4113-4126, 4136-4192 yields 0.9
